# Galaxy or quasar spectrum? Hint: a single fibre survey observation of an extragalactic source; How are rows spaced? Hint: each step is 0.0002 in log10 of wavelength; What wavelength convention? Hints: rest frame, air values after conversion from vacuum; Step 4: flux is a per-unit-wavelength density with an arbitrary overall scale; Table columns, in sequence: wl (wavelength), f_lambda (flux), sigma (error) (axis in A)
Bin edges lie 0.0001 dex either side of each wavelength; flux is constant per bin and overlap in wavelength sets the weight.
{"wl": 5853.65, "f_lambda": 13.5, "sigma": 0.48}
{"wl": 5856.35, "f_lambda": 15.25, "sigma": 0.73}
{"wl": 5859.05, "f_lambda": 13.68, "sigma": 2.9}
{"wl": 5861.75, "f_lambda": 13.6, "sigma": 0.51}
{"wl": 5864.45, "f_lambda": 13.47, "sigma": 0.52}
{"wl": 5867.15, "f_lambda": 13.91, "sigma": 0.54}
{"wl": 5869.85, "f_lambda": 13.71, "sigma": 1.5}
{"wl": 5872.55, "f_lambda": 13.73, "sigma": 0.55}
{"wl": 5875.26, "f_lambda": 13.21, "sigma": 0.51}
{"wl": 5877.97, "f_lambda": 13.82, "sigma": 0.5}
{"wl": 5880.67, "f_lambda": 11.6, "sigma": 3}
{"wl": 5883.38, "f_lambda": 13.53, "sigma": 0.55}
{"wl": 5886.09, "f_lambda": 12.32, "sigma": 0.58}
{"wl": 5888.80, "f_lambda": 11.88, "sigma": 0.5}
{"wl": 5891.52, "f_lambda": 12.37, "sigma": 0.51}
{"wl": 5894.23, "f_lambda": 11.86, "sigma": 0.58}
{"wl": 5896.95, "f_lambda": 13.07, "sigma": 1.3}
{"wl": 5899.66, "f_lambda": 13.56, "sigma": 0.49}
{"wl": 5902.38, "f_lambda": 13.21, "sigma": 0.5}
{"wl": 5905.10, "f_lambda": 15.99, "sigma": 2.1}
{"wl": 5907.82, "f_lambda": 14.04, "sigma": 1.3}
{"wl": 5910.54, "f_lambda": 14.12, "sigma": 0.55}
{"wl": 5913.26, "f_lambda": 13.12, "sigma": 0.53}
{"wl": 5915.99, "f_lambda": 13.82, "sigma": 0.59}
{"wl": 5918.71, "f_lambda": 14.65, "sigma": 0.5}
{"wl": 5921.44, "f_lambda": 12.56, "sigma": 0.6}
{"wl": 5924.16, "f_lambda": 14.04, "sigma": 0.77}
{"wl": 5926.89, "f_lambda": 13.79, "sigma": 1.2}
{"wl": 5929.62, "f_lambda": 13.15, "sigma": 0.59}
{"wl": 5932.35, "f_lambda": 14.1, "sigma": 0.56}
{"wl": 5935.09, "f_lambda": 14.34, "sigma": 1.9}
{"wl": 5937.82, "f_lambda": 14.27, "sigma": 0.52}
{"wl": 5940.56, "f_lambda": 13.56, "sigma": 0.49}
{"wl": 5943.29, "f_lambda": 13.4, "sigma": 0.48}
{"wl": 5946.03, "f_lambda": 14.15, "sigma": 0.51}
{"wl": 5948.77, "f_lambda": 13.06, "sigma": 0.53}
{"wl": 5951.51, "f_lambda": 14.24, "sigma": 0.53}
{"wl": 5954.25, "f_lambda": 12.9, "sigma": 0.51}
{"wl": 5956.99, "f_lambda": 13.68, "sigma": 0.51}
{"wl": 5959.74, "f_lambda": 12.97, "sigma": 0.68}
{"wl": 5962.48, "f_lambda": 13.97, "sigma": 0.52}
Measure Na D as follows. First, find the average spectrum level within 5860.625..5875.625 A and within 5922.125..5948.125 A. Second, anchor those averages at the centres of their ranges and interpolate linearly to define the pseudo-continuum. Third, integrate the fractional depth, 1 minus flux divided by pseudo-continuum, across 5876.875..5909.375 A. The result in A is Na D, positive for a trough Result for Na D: 1.4 A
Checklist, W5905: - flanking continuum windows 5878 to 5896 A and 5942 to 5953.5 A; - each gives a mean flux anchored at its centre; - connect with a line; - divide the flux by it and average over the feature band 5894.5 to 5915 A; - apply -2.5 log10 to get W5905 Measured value -0.08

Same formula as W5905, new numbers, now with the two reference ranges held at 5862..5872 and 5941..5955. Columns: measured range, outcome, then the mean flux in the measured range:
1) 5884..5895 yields 0.122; 12.2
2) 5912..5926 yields -0.002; 13.6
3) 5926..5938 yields -0.023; 13.9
